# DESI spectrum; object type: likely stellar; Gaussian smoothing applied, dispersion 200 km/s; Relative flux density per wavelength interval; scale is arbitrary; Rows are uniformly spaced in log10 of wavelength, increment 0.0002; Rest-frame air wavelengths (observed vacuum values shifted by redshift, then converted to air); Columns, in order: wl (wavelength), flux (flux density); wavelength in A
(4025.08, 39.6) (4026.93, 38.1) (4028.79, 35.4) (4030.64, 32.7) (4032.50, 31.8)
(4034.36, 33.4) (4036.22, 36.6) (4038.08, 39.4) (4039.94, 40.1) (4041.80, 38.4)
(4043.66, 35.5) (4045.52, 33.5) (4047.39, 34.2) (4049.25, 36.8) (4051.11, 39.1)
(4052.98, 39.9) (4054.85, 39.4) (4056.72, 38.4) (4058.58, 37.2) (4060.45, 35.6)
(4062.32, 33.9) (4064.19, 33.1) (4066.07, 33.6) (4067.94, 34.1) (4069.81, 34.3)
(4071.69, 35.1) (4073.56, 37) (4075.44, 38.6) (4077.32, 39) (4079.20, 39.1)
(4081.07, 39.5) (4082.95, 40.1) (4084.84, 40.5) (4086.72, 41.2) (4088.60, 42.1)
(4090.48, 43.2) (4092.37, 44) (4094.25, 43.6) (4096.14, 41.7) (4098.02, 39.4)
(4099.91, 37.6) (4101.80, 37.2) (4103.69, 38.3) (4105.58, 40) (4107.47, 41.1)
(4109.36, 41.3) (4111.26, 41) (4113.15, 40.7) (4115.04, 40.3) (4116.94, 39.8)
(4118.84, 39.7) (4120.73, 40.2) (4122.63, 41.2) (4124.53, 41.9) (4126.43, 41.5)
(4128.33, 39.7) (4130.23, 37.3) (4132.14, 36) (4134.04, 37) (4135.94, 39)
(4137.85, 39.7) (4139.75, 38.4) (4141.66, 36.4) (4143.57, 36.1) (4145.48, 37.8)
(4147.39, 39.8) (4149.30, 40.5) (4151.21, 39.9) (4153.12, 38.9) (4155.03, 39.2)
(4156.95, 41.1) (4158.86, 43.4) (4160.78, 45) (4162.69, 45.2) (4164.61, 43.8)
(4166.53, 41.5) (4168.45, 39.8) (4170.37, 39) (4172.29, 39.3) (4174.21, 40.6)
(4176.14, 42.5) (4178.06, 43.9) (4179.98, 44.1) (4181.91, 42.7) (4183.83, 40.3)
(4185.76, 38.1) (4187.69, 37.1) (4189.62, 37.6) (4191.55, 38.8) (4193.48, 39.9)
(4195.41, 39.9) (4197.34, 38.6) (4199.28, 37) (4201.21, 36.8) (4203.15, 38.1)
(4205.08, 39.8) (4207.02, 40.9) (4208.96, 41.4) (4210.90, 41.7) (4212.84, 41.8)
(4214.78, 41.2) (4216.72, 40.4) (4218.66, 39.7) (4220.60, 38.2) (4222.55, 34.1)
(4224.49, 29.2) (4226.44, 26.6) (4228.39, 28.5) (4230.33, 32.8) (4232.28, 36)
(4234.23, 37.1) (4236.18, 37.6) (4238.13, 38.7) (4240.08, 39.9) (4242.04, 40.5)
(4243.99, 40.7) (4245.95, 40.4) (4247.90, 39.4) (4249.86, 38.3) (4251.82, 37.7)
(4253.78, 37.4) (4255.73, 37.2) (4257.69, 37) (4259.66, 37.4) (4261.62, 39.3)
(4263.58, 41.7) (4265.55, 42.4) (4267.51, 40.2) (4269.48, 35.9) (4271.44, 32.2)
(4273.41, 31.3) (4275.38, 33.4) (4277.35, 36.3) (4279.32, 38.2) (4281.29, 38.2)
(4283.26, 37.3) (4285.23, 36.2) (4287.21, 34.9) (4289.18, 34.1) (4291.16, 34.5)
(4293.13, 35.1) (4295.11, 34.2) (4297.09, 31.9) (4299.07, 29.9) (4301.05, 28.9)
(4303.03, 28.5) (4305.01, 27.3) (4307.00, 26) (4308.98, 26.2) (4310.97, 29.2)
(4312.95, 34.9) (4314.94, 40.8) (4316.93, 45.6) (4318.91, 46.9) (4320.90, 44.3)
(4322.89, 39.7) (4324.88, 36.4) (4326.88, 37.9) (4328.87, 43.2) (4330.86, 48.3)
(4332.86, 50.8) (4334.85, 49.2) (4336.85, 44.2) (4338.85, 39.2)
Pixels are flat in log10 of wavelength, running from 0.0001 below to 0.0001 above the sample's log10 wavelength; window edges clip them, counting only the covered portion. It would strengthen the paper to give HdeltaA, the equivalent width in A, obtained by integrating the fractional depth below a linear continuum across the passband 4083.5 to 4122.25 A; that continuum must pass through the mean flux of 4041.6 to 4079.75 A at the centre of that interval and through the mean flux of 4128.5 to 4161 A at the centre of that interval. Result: -3.0 A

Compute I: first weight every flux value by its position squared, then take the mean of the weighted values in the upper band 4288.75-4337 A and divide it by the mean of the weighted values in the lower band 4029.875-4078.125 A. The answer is 1.2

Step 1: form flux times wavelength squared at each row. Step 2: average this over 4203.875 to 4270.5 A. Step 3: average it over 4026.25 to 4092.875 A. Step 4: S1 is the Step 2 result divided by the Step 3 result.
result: 1.11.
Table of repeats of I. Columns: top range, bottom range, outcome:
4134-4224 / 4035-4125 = 1.08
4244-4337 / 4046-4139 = 1.05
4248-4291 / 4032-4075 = 1.13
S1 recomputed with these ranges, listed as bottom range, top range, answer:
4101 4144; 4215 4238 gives 0.93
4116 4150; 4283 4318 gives 0.92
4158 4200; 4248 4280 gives 0.95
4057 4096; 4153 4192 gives 1.12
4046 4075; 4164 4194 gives 1.19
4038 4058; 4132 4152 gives 1.07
